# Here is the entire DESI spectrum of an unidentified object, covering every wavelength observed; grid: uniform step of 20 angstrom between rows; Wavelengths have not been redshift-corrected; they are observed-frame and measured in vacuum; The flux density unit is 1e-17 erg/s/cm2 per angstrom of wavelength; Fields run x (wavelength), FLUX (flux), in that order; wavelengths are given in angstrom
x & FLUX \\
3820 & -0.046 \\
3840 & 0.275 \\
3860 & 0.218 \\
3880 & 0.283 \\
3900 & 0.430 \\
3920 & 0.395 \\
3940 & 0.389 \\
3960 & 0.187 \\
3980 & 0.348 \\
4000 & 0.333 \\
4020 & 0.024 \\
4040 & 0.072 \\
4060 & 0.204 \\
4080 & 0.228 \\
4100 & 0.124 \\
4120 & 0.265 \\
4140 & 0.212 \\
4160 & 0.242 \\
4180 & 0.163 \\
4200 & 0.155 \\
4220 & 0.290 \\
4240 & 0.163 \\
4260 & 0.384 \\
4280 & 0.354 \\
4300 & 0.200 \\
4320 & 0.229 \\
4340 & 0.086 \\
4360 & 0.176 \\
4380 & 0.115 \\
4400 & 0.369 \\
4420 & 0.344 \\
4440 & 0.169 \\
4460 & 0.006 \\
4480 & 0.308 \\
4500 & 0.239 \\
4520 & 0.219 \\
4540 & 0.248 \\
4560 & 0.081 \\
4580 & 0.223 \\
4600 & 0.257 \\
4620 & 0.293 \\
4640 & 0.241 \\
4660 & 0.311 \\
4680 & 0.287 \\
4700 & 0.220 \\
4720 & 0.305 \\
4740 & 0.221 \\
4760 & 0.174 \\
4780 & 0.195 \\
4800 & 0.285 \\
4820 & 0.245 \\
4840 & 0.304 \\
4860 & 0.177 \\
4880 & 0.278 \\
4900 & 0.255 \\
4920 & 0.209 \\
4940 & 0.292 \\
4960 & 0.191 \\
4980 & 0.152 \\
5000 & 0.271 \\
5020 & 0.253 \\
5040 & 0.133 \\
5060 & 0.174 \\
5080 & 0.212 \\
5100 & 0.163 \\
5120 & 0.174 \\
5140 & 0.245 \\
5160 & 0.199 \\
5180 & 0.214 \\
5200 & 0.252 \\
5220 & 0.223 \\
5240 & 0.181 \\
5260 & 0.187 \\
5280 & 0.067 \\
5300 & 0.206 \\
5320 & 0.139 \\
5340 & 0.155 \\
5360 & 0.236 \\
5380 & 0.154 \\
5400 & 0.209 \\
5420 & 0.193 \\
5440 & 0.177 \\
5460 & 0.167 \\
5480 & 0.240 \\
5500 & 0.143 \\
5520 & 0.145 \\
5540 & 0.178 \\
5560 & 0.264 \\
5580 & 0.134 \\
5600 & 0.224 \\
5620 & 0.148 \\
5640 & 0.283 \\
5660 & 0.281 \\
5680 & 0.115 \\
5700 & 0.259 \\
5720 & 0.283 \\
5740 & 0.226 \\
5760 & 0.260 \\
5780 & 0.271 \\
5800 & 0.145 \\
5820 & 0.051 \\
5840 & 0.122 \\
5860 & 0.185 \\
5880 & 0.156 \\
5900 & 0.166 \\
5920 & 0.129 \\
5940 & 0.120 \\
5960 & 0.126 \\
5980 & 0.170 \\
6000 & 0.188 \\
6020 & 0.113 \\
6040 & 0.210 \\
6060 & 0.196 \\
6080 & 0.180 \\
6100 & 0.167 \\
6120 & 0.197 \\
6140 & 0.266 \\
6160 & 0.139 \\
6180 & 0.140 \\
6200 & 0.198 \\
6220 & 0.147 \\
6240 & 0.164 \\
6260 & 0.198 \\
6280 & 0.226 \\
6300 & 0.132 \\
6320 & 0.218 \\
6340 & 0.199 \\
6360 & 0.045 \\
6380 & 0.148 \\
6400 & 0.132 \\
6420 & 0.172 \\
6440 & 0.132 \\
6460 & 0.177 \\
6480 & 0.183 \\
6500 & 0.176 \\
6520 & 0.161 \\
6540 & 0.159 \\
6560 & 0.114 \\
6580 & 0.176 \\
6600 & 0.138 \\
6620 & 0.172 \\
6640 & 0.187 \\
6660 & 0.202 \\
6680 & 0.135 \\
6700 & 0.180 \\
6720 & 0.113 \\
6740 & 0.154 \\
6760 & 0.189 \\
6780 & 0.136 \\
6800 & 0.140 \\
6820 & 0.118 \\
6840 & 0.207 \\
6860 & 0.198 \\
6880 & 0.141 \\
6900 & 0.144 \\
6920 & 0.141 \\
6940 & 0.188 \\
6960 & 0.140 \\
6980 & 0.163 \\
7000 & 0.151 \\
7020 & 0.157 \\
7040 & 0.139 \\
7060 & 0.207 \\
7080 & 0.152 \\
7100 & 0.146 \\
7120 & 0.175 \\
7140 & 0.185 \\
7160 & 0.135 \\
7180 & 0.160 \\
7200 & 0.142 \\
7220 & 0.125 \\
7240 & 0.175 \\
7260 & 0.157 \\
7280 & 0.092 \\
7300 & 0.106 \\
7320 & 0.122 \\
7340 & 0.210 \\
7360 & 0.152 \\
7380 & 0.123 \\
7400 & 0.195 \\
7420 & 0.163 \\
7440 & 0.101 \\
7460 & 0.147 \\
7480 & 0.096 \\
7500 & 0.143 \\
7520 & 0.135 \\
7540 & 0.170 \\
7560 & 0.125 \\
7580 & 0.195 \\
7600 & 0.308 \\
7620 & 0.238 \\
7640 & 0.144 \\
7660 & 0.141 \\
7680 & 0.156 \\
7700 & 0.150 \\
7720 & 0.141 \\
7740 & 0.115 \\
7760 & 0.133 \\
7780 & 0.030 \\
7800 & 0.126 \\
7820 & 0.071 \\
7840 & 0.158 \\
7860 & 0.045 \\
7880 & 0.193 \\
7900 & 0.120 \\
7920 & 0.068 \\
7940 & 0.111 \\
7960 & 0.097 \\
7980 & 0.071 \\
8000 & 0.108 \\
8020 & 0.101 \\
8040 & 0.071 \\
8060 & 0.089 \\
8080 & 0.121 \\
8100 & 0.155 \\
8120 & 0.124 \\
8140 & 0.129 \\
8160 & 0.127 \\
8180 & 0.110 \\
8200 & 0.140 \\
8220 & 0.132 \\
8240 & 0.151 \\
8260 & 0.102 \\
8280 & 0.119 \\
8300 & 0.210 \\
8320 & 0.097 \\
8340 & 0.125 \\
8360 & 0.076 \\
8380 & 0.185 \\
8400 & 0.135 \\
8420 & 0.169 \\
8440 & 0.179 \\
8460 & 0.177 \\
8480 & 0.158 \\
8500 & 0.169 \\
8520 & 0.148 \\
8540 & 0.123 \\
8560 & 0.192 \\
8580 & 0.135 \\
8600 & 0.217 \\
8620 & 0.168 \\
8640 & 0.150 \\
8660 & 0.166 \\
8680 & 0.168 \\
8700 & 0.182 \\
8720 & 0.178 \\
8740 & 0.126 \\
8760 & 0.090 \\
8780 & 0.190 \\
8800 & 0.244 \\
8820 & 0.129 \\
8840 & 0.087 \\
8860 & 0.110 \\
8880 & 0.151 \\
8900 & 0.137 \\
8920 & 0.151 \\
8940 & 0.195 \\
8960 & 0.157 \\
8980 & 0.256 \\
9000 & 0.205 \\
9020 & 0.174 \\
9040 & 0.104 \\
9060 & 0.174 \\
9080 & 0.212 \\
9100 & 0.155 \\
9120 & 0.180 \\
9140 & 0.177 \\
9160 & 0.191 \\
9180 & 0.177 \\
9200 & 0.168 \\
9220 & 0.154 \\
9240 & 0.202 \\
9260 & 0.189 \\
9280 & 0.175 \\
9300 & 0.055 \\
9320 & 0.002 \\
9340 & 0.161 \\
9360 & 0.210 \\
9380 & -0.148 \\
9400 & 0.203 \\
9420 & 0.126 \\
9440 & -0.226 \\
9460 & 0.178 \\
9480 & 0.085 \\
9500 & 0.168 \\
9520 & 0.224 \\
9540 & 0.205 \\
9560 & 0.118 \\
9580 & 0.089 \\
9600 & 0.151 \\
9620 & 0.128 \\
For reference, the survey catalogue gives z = 1.23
